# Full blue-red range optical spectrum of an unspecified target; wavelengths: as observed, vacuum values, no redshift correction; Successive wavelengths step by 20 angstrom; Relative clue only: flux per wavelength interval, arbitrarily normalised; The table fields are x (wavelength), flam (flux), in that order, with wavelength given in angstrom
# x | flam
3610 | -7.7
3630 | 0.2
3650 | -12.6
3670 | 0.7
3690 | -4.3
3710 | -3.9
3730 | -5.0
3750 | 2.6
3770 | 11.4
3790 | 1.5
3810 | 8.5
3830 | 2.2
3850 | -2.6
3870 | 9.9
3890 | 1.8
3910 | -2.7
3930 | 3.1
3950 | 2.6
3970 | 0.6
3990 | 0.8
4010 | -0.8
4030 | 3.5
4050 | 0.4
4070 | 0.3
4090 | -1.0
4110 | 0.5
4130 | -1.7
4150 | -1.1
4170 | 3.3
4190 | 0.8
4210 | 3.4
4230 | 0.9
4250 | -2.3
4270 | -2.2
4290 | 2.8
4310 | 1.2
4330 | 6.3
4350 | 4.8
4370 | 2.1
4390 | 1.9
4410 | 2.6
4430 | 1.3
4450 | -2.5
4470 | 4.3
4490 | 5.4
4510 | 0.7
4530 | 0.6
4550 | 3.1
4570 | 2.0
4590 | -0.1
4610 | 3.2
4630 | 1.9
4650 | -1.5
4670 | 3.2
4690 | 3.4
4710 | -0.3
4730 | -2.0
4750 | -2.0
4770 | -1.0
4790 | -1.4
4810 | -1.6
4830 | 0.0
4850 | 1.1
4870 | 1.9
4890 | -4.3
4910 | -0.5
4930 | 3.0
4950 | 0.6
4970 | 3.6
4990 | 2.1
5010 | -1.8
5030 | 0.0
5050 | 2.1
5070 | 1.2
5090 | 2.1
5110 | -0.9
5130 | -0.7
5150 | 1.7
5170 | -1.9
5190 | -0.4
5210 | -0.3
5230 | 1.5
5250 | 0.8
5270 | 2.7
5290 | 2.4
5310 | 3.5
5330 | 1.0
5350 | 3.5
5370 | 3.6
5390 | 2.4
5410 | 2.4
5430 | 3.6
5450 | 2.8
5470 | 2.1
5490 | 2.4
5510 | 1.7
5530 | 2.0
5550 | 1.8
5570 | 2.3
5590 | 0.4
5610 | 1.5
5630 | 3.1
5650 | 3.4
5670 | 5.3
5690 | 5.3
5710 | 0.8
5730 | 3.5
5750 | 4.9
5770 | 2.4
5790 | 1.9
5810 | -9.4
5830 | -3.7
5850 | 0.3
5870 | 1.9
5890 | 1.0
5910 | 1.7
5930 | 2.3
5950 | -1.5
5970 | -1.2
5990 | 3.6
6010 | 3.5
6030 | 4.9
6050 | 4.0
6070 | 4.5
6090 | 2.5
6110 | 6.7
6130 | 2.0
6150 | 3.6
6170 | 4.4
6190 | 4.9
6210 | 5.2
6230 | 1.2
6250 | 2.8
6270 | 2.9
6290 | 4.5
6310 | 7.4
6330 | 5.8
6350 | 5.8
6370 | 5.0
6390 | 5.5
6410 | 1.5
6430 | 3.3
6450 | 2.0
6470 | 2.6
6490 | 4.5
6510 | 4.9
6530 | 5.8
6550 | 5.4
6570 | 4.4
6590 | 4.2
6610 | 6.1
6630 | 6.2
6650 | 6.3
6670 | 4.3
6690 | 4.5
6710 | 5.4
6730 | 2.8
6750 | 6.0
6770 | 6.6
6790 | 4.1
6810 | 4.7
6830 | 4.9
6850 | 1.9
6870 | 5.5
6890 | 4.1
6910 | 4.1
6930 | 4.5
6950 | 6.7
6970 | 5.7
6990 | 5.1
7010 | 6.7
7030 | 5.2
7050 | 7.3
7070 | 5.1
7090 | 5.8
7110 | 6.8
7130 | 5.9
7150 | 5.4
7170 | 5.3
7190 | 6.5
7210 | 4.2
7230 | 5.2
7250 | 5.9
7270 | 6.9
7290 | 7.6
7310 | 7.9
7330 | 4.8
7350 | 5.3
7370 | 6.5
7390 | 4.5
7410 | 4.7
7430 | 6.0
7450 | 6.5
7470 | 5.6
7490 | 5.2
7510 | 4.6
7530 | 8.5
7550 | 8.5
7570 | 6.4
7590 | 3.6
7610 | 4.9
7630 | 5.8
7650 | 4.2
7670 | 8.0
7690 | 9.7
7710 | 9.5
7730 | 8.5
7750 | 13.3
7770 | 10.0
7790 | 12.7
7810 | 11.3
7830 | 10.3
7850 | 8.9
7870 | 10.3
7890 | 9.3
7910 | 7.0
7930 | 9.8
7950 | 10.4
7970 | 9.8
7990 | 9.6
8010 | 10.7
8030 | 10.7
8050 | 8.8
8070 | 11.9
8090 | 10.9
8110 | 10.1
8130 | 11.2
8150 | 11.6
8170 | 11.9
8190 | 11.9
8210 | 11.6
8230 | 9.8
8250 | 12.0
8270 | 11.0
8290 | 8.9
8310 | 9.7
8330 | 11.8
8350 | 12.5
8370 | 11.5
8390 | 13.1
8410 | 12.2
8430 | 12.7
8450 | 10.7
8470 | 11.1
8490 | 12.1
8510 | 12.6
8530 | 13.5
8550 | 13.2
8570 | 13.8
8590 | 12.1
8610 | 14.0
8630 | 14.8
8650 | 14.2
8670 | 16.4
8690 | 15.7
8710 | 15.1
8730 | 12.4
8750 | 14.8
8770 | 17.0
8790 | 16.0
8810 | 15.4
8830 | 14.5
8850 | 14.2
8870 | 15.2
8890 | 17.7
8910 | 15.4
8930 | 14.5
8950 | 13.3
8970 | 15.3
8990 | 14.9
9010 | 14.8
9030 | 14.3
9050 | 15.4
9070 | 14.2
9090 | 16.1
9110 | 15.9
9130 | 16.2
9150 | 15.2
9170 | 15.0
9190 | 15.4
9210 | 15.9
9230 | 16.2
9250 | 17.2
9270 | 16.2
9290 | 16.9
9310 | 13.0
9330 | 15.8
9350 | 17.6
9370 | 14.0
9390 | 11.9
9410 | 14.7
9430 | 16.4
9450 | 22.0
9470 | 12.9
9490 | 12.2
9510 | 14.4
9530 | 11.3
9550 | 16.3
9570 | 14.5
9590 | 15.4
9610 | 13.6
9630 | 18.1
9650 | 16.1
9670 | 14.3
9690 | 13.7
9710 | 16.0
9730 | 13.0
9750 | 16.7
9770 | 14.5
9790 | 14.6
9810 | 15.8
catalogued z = 0.93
